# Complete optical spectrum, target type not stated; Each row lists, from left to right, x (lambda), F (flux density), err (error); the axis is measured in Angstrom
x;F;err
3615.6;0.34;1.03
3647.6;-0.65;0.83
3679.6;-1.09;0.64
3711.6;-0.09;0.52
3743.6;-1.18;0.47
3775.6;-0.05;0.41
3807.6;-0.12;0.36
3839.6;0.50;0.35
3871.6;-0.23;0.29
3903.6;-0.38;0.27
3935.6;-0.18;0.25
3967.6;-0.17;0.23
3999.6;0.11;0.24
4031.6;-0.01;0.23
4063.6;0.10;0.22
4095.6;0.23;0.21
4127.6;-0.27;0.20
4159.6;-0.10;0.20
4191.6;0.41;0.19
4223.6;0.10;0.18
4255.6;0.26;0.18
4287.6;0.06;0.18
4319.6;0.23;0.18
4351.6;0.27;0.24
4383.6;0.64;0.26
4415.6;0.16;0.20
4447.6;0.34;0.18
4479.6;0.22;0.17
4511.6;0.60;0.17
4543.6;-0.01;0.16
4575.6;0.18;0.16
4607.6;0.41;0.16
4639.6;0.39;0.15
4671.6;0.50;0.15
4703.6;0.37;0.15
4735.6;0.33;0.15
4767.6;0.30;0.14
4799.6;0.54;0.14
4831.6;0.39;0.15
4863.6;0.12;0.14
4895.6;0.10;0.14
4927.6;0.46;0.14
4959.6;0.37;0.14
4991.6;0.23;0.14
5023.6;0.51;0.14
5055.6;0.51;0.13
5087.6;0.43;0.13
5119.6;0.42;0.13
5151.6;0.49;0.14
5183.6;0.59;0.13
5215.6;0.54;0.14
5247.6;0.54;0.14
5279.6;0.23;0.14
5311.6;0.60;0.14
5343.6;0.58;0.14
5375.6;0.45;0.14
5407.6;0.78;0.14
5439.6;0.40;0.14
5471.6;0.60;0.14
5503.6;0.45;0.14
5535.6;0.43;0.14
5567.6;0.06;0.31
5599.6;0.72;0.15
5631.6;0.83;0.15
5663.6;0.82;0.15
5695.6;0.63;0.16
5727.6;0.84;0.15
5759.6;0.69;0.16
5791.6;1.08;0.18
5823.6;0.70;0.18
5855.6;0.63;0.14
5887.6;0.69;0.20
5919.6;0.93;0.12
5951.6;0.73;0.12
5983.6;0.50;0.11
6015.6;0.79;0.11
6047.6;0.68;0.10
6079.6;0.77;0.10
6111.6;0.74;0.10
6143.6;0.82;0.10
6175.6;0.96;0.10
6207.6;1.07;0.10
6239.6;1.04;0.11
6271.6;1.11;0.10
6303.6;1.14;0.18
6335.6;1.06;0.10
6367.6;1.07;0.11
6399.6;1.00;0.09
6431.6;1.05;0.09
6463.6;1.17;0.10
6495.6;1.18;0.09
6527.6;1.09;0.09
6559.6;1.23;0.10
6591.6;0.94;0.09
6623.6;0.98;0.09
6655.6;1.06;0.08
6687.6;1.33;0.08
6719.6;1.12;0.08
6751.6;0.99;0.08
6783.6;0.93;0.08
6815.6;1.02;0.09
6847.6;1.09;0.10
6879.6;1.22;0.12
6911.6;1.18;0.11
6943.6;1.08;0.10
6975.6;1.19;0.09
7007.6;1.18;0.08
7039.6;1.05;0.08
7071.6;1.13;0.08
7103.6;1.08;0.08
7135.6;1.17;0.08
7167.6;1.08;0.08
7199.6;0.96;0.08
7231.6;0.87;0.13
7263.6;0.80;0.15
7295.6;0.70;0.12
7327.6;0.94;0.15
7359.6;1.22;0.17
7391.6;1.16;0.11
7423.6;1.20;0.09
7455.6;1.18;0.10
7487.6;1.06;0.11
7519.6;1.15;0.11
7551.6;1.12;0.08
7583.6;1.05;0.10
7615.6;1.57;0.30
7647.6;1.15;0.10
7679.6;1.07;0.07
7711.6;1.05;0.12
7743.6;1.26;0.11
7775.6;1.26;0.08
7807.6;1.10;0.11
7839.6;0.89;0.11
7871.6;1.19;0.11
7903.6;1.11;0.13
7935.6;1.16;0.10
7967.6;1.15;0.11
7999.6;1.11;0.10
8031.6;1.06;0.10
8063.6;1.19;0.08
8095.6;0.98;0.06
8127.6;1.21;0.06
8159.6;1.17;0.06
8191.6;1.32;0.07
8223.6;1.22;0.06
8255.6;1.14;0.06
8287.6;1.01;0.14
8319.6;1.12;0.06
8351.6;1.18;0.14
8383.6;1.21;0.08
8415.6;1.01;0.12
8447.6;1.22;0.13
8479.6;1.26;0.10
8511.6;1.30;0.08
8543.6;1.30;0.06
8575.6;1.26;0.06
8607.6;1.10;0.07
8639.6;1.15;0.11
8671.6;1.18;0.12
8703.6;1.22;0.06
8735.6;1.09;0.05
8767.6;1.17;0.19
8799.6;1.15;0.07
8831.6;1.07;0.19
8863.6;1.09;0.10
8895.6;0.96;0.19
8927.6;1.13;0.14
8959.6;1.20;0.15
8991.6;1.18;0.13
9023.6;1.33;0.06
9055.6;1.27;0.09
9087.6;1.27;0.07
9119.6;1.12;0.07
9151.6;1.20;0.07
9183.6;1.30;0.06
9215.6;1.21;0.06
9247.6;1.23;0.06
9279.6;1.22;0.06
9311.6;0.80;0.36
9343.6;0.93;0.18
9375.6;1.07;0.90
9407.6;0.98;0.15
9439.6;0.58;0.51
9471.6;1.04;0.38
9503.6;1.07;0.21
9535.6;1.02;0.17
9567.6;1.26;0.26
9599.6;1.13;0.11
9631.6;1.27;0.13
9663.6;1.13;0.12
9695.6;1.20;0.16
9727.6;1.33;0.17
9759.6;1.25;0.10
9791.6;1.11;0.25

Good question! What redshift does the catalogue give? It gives 0.403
